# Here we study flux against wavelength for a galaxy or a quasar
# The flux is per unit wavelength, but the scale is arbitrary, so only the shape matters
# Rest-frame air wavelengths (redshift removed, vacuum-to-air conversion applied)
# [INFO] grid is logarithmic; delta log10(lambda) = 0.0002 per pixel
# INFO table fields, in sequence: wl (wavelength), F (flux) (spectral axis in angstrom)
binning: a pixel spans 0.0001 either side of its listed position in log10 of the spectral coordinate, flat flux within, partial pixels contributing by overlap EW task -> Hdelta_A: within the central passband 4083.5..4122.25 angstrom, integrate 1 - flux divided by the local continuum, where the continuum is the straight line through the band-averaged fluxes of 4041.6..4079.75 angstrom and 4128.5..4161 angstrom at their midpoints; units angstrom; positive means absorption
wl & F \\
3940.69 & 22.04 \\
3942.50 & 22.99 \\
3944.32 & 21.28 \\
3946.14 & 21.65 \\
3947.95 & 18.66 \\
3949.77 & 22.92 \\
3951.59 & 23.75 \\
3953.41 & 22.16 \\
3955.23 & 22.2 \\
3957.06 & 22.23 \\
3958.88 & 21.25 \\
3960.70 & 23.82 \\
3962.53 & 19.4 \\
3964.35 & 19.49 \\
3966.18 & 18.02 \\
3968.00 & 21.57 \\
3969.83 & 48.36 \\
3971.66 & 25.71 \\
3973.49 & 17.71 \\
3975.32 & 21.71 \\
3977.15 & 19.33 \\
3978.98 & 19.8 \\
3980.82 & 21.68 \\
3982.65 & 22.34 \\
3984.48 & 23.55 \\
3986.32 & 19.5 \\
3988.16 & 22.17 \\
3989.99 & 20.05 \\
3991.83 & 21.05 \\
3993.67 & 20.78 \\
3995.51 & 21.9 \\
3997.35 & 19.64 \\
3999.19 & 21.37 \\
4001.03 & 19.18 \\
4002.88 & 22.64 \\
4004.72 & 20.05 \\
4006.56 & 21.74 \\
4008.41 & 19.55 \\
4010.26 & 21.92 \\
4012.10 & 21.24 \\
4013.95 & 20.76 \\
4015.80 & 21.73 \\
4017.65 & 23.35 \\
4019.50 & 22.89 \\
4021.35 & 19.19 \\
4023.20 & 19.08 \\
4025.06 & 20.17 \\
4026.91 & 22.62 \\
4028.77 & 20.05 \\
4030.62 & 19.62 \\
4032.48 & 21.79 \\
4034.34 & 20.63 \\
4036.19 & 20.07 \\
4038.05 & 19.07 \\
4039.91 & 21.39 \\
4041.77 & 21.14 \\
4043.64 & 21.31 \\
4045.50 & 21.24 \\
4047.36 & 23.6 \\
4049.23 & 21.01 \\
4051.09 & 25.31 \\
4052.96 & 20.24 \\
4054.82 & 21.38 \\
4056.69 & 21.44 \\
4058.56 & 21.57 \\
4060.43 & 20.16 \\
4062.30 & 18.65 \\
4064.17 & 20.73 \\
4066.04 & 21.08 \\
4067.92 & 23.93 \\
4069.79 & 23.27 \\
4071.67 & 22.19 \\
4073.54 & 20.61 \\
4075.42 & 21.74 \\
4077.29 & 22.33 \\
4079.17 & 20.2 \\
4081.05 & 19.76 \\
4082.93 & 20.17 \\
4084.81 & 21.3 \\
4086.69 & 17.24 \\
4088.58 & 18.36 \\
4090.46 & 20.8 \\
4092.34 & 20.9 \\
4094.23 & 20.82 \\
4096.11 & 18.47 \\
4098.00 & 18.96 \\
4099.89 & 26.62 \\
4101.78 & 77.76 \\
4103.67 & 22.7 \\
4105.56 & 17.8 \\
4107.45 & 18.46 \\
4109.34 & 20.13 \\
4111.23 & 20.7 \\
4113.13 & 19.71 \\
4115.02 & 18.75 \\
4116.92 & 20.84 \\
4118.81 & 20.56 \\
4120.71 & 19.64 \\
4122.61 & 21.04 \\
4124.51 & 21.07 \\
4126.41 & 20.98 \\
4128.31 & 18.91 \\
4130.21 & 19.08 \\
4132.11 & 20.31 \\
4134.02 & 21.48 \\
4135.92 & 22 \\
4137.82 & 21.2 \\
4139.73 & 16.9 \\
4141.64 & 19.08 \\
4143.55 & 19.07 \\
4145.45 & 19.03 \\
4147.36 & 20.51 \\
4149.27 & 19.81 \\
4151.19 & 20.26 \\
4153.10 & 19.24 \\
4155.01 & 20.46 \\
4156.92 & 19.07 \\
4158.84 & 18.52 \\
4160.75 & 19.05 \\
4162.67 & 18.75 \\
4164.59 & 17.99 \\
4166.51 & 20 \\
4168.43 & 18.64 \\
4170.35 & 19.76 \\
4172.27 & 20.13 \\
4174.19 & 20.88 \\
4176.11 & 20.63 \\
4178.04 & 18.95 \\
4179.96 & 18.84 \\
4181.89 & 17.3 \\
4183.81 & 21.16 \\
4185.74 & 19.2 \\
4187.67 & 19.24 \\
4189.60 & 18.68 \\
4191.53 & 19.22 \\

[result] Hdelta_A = -4.4 angstrom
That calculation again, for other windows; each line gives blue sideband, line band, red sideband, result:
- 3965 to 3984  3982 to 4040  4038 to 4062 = 4.1 angstrom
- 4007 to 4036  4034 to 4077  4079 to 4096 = -2.1 angstrom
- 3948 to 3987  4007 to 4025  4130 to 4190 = 0.7 angstrom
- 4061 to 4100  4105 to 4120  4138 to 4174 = 0.3 angstrom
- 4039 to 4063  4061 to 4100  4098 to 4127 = 3.5 angstrom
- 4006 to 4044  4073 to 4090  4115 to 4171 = 0.1 angstrom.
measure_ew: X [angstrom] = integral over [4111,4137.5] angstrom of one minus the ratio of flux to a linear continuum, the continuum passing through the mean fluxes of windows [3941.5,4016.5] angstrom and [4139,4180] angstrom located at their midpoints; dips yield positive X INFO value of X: -0.7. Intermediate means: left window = 21.9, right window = 19.4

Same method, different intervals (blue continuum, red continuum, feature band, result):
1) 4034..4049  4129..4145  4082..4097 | 0.5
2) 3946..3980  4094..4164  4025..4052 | 1.0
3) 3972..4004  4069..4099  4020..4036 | 0.2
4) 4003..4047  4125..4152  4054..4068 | -0.2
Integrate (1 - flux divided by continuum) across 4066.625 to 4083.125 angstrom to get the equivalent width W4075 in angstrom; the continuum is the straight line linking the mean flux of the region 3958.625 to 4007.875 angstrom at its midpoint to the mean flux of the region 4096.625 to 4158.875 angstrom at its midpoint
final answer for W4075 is 0.20 angstrom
